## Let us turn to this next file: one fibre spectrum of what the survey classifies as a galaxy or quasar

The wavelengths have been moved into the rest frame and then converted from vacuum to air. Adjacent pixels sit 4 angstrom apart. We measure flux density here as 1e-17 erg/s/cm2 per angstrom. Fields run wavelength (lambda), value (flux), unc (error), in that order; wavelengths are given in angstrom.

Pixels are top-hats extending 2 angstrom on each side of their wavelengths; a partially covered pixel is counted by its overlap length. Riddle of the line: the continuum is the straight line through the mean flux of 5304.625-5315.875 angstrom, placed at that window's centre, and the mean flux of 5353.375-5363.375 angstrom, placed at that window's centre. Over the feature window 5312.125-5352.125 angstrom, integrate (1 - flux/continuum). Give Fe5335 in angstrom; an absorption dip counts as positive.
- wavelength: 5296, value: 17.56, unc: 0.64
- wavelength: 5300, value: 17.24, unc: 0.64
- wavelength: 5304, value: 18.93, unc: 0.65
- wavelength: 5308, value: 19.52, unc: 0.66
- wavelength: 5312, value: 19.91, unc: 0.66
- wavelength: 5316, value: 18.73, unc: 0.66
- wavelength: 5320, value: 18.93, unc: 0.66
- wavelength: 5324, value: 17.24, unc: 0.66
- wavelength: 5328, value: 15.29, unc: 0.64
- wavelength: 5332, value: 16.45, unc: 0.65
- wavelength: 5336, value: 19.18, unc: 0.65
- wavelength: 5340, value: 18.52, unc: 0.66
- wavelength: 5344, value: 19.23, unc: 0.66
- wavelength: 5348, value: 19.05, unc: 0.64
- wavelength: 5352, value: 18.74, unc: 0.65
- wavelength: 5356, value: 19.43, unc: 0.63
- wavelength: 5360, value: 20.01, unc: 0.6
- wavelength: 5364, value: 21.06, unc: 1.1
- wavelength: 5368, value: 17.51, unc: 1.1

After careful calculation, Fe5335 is 2.94 angstrom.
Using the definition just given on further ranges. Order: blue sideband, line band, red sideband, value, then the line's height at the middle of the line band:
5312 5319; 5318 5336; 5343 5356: 1.8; 19.1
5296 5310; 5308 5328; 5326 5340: -0.7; 17.8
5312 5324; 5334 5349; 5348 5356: -0.1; 18.9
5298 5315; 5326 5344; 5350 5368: 1.6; 19.3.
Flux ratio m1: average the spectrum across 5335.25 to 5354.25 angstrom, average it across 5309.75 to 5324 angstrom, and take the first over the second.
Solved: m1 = 1.0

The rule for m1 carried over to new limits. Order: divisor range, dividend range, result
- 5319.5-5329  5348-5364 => 1.15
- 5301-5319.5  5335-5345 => 0.99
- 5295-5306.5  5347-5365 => 1.09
